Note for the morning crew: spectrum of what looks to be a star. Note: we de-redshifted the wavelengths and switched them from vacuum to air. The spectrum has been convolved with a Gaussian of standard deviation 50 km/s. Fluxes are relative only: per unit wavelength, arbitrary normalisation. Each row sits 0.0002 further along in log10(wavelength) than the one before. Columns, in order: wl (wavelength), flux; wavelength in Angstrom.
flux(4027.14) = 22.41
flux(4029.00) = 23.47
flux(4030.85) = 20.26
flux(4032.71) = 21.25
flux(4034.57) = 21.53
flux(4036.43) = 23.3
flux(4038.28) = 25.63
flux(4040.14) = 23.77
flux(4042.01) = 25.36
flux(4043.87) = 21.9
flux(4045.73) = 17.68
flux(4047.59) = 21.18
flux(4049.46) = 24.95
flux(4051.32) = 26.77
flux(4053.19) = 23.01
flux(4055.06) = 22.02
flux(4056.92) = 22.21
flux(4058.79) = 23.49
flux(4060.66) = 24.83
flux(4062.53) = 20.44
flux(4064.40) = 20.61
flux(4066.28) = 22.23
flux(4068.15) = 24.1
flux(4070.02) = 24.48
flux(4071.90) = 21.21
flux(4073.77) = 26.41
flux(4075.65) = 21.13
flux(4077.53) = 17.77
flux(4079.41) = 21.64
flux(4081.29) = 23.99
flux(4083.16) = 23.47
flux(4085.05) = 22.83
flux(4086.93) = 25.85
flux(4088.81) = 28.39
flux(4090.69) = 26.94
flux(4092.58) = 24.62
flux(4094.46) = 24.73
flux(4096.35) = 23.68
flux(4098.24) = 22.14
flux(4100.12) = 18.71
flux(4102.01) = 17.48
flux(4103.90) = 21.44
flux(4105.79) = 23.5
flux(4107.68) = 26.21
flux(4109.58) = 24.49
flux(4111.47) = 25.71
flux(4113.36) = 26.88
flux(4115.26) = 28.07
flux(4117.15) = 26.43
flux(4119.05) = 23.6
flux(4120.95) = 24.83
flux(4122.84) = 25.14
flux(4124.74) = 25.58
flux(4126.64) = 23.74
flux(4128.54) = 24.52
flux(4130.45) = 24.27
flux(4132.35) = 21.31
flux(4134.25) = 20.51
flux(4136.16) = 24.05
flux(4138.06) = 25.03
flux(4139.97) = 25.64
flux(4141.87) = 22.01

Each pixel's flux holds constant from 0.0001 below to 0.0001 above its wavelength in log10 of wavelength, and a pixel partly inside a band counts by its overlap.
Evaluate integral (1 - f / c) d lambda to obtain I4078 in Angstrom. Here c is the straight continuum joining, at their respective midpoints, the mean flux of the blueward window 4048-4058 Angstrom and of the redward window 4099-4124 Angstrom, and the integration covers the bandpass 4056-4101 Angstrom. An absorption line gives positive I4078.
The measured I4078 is 1.2 Angstrom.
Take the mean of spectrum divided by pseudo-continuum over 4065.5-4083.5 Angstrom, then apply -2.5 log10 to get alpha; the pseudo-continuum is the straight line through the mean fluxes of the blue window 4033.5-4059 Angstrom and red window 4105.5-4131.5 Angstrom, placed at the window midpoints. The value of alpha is 0.06 mag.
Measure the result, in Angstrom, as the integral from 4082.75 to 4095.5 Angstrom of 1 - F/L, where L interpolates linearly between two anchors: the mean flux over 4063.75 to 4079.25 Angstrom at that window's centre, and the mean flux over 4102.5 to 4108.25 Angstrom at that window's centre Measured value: -1.5 Angstrom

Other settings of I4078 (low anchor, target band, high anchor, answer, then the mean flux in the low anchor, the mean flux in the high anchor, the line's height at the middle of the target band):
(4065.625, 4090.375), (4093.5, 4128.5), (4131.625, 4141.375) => -1.0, 23.5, 23.3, 23.4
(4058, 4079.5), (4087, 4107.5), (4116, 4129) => 0.3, 22.4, 24.9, 23.7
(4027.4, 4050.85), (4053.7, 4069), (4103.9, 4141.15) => 0.4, 22.6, 24.6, 23.1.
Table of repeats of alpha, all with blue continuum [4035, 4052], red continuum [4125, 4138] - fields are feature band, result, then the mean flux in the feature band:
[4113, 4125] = -0.11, 25.8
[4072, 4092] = -0.02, 23.7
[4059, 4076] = 0.02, 22.9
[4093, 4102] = 0.07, 22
